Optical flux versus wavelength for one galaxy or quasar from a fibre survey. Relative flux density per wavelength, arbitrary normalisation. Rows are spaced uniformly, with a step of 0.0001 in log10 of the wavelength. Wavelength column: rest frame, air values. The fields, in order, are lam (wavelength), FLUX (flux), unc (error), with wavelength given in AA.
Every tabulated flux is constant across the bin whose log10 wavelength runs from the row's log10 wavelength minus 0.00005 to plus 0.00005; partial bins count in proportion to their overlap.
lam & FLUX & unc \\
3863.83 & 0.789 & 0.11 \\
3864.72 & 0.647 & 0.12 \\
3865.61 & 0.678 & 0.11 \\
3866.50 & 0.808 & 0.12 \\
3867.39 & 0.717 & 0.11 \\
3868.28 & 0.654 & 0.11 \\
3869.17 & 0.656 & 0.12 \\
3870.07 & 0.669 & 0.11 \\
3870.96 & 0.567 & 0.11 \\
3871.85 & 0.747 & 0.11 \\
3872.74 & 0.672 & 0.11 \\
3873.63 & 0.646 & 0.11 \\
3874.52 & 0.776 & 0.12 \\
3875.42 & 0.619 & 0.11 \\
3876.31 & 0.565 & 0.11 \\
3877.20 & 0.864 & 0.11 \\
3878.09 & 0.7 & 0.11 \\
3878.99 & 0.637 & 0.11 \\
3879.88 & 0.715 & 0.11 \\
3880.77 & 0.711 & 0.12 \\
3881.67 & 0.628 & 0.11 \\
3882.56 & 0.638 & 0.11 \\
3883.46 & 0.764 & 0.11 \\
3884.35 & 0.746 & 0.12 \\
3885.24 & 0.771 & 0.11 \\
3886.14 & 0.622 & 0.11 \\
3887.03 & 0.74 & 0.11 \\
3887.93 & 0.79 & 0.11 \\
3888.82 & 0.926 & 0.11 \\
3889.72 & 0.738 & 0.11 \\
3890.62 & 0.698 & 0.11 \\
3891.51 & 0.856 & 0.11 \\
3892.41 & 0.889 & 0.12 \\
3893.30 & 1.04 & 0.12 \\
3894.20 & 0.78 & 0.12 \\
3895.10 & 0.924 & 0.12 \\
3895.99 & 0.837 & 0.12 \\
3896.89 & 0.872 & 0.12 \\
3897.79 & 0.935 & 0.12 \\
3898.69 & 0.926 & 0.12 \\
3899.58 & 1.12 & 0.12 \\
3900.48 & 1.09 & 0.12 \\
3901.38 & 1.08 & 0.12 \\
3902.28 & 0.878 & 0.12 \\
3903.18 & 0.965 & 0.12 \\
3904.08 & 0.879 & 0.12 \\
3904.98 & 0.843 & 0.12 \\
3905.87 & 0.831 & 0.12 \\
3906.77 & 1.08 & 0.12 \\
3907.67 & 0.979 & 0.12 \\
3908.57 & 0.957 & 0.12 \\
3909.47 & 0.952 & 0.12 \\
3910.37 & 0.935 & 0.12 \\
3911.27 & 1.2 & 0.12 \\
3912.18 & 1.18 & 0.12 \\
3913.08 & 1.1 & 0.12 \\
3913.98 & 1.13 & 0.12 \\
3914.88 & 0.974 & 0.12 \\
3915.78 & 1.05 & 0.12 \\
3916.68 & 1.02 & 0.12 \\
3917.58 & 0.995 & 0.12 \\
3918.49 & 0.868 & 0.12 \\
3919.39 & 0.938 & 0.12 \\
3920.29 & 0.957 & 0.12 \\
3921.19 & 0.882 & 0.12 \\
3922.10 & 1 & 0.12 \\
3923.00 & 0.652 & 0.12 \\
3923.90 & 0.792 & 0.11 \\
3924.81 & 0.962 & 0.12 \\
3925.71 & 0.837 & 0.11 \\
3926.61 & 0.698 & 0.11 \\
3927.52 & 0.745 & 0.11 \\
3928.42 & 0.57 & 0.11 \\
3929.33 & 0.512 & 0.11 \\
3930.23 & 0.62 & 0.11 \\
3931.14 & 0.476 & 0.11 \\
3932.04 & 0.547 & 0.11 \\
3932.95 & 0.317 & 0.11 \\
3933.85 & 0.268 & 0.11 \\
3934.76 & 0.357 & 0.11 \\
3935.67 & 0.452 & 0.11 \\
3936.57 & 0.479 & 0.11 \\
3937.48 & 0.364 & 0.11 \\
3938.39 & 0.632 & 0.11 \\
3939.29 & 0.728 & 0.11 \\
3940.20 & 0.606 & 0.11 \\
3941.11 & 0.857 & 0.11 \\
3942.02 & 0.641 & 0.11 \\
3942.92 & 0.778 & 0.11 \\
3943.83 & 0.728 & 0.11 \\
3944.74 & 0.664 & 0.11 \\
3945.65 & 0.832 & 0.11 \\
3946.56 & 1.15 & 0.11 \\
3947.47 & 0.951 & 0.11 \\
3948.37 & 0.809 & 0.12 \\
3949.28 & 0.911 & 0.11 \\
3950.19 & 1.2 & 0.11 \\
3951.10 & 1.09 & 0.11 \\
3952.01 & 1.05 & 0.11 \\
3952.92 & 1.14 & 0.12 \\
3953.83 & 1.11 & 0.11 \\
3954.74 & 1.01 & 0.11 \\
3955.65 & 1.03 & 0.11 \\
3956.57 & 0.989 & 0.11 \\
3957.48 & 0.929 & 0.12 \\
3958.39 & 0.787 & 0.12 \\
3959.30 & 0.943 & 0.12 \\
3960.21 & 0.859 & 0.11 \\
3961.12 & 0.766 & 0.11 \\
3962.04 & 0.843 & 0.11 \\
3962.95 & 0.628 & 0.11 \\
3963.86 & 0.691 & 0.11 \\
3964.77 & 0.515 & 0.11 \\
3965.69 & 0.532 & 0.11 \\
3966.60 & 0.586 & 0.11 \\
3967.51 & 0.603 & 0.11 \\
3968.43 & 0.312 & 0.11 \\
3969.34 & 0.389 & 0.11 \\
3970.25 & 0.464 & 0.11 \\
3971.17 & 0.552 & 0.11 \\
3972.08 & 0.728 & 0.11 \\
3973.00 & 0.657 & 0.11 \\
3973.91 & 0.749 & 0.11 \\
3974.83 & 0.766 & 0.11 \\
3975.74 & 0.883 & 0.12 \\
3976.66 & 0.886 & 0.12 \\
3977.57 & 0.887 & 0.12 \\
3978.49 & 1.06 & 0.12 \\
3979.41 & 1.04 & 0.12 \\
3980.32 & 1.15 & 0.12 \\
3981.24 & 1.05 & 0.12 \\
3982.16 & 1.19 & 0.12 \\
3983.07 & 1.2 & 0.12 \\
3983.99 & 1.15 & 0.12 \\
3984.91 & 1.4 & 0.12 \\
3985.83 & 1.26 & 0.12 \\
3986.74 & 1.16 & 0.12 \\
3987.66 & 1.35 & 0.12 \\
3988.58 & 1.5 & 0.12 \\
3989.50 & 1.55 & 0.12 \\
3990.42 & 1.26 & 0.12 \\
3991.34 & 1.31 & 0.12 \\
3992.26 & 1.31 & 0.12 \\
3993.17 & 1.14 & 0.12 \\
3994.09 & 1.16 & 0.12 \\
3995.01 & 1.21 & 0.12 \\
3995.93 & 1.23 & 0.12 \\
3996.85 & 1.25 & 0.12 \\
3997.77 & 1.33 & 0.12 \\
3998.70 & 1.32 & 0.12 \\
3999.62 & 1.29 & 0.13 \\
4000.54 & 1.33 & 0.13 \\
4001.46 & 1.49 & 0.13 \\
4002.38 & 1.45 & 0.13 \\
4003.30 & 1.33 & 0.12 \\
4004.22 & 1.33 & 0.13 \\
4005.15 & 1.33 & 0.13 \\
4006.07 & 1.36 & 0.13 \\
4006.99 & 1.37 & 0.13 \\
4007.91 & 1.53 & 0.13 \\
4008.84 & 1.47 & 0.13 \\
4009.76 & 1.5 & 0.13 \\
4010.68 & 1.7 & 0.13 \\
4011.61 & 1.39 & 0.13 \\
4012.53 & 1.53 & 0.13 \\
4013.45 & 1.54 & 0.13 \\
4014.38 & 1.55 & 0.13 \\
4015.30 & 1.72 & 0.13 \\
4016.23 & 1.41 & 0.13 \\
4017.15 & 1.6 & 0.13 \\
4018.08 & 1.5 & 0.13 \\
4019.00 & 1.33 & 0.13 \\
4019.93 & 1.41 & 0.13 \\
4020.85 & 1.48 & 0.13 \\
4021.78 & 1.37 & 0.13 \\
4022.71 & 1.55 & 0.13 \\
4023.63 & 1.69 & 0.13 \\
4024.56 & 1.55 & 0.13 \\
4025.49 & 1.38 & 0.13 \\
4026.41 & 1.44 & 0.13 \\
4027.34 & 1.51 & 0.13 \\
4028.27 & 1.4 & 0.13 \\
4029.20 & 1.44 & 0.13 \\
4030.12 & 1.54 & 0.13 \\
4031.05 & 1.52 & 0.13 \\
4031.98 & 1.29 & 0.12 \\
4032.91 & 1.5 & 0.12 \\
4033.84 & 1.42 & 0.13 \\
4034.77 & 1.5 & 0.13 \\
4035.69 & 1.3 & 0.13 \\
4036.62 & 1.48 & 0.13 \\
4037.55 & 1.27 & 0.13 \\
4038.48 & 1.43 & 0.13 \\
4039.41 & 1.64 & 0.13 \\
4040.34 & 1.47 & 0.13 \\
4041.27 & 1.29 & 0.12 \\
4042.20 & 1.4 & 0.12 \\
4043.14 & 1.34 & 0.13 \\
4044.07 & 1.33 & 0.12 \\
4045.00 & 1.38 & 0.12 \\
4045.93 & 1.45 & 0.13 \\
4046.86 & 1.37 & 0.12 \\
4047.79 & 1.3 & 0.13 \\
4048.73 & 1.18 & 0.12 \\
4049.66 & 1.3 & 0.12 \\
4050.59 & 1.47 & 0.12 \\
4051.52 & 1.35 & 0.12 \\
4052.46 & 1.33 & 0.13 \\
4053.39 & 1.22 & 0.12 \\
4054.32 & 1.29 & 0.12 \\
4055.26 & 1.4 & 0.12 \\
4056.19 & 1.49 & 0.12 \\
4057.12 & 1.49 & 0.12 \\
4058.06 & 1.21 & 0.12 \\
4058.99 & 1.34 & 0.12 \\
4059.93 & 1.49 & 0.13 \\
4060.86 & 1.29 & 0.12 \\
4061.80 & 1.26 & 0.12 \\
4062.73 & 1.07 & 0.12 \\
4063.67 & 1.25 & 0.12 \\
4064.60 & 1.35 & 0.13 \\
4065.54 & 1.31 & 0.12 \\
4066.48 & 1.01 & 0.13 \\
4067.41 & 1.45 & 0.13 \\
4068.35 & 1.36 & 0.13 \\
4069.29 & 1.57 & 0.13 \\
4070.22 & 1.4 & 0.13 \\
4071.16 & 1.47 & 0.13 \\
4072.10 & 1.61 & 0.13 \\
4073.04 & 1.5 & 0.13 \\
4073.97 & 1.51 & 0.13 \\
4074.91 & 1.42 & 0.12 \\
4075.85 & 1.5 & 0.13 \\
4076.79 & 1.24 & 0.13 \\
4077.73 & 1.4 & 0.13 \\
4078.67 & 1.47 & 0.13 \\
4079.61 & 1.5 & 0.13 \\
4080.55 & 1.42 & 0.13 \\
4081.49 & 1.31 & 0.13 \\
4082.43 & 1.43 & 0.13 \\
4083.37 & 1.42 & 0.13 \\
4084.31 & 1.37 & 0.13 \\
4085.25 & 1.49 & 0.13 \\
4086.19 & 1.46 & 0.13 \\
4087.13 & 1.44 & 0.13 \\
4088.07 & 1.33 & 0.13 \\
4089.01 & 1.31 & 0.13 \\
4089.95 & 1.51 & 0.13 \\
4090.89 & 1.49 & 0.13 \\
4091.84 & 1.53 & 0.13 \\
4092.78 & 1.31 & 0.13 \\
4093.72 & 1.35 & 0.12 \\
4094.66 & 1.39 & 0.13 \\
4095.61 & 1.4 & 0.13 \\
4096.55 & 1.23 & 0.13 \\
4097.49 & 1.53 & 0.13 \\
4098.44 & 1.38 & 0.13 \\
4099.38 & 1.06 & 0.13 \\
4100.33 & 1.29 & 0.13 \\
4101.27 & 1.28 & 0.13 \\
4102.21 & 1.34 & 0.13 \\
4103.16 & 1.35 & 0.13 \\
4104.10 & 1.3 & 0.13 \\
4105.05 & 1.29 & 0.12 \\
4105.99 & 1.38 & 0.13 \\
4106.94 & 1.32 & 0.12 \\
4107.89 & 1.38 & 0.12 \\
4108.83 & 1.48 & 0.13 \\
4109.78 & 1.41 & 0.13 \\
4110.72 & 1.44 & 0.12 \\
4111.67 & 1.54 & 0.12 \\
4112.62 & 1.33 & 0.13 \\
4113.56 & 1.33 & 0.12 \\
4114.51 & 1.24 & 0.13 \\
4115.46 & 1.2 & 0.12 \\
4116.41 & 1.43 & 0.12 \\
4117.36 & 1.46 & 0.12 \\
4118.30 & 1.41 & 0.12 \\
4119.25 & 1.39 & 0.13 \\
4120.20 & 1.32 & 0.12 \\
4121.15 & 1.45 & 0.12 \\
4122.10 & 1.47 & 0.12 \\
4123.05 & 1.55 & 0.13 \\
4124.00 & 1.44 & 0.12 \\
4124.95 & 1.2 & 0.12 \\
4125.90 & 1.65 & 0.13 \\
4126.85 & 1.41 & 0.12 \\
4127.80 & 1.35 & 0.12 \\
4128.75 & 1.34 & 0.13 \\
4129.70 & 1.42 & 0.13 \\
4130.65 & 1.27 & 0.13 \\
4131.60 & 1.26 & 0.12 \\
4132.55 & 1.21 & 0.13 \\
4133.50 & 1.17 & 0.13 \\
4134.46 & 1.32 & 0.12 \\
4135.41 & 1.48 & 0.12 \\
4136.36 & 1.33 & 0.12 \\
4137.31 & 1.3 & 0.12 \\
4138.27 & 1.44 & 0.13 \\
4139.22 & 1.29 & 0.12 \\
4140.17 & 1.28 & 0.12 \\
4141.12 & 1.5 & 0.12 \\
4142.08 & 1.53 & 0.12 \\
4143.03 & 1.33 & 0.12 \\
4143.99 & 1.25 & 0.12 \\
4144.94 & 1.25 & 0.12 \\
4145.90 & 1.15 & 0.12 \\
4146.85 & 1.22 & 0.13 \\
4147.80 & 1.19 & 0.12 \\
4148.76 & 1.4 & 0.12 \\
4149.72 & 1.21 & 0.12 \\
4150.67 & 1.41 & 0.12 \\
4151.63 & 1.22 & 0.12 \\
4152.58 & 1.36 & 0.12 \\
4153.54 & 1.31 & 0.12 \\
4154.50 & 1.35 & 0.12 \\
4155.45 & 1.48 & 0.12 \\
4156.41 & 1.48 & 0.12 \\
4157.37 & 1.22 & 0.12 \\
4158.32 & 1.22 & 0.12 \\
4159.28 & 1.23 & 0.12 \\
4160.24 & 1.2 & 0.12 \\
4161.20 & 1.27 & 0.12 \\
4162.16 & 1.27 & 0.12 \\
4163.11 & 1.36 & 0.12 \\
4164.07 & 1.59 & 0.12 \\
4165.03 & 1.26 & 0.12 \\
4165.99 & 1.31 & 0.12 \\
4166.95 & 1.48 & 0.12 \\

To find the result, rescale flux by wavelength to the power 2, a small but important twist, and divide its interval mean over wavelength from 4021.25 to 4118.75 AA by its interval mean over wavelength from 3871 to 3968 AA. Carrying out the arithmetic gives 1.85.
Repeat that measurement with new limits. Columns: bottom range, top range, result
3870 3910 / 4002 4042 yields 1.91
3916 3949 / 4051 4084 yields 2.05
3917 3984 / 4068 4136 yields 1.91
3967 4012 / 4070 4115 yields 1.27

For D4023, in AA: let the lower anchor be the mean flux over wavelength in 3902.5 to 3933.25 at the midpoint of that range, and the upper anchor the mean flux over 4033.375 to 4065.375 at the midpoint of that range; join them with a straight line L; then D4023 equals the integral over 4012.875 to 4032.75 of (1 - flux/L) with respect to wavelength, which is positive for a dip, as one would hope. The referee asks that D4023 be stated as -3.6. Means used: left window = 0.868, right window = 1.36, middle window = 1.49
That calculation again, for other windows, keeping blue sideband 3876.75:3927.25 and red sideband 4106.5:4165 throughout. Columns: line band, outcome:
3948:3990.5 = 3.9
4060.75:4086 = -3.3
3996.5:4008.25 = -3.0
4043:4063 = -2.6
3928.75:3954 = 6.5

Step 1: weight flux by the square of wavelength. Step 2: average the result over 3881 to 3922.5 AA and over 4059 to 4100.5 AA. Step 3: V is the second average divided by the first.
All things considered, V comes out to 1.66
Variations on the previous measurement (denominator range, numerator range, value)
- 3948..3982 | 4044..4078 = 1.72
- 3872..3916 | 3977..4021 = 1.64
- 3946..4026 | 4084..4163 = 1.26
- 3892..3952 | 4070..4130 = 1.82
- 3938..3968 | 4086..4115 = 1.76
